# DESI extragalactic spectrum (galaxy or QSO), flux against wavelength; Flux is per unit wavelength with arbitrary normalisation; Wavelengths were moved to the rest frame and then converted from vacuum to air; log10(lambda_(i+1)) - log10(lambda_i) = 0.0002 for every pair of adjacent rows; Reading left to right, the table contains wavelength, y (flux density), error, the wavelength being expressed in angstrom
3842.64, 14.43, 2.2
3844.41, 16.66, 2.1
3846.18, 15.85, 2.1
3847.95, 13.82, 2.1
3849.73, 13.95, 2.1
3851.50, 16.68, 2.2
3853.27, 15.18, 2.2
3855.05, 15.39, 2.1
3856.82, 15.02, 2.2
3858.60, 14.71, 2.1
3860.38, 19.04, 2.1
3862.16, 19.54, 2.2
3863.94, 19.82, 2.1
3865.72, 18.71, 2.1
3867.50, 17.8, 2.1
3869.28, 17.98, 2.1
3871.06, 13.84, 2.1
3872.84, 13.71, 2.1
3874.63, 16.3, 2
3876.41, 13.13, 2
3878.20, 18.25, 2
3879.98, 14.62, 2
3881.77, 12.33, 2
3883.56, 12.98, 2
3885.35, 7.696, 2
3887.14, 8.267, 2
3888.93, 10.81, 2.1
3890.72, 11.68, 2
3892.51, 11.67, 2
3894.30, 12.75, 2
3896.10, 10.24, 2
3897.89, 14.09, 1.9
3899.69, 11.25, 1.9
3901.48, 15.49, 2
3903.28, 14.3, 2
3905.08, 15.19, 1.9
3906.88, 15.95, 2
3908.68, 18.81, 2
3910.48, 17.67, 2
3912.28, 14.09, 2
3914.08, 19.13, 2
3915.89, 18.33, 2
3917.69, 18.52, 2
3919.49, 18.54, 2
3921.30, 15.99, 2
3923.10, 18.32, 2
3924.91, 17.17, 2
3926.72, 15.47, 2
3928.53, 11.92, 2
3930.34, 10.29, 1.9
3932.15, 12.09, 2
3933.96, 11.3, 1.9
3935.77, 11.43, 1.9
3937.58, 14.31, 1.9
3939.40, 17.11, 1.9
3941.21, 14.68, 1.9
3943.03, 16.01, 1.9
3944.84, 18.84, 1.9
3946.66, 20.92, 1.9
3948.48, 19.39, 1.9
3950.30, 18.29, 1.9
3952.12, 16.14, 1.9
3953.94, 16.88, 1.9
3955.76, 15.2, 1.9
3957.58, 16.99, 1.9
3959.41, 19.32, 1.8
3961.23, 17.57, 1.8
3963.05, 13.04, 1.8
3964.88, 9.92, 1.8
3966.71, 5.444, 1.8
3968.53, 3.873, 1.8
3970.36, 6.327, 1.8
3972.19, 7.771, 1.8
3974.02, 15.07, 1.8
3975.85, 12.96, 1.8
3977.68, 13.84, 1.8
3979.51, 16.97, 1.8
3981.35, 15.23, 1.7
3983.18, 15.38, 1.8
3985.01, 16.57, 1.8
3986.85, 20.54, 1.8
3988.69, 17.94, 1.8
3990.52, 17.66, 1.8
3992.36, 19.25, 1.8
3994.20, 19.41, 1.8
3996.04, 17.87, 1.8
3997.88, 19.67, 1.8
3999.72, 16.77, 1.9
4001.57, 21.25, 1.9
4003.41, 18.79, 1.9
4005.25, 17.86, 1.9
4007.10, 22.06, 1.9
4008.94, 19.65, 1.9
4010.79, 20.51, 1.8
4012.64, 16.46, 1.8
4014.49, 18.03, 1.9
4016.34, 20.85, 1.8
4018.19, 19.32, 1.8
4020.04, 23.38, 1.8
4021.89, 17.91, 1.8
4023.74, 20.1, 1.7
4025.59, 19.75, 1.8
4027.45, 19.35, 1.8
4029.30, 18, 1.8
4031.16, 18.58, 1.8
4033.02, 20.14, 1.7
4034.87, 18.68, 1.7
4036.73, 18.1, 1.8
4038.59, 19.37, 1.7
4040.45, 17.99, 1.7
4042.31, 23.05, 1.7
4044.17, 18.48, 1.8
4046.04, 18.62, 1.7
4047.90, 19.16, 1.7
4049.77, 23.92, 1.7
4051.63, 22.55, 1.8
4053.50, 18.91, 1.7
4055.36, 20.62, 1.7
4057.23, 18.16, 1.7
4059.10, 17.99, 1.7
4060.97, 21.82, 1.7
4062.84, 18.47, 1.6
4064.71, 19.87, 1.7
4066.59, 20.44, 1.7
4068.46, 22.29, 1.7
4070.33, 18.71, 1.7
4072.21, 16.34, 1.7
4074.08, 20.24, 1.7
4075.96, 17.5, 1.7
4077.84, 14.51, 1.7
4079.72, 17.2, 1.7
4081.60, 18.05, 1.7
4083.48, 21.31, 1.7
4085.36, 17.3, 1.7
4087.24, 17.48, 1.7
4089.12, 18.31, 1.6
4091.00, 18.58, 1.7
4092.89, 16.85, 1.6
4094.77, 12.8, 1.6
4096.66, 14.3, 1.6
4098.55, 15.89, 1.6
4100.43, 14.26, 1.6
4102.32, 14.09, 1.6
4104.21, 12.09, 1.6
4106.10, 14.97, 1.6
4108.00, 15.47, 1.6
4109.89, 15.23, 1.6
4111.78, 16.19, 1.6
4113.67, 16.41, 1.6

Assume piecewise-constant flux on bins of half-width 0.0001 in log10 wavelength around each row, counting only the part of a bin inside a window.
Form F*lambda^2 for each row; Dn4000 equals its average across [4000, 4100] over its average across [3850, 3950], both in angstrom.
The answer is 1.3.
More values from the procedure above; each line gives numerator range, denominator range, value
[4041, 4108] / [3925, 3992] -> 1.31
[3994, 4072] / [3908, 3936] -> 1.32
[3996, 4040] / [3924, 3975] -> 1.42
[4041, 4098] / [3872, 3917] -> 1.46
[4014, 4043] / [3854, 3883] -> 1.31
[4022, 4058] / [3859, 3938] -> 1.43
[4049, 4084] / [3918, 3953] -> 1.31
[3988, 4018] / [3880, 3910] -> 1.56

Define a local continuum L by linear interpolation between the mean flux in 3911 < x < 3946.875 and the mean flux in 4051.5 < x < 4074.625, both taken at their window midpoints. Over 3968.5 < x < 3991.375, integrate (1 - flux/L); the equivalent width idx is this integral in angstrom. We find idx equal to 3.9 angstrom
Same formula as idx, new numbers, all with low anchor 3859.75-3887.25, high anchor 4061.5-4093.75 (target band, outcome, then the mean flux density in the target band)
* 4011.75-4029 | -1.76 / 19.4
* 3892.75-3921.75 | 0.69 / 15.6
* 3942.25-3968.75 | 1.82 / 15.5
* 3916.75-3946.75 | 1.77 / 15.3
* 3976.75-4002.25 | -0.81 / 17.7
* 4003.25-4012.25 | -1.15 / 19.7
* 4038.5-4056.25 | -2.25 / 20.3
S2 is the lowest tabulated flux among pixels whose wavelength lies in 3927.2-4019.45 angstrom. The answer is 3.873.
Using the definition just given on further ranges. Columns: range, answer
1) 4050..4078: 14.51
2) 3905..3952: 10.29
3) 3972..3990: 7.771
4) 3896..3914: 10.24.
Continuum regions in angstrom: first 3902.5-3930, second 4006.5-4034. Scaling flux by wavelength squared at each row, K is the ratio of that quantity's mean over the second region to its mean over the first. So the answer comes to 1.25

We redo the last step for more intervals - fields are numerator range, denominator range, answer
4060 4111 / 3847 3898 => 1.32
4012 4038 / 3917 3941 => 1.37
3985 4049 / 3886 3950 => 1.35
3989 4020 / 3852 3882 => 1.26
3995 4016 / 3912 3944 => 1.30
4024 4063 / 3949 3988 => 1.45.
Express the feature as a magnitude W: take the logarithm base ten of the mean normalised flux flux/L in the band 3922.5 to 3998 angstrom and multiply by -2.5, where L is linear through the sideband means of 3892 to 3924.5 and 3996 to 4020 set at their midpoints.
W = 0.169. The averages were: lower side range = 15.6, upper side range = 19.4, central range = 15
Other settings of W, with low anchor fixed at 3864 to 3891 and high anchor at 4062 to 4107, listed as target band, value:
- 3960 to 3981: 0.33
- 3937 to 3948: -0.14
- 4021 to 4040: -0.16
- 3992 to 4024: -0.21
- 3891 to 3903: 0.14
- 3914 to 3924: -0.22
